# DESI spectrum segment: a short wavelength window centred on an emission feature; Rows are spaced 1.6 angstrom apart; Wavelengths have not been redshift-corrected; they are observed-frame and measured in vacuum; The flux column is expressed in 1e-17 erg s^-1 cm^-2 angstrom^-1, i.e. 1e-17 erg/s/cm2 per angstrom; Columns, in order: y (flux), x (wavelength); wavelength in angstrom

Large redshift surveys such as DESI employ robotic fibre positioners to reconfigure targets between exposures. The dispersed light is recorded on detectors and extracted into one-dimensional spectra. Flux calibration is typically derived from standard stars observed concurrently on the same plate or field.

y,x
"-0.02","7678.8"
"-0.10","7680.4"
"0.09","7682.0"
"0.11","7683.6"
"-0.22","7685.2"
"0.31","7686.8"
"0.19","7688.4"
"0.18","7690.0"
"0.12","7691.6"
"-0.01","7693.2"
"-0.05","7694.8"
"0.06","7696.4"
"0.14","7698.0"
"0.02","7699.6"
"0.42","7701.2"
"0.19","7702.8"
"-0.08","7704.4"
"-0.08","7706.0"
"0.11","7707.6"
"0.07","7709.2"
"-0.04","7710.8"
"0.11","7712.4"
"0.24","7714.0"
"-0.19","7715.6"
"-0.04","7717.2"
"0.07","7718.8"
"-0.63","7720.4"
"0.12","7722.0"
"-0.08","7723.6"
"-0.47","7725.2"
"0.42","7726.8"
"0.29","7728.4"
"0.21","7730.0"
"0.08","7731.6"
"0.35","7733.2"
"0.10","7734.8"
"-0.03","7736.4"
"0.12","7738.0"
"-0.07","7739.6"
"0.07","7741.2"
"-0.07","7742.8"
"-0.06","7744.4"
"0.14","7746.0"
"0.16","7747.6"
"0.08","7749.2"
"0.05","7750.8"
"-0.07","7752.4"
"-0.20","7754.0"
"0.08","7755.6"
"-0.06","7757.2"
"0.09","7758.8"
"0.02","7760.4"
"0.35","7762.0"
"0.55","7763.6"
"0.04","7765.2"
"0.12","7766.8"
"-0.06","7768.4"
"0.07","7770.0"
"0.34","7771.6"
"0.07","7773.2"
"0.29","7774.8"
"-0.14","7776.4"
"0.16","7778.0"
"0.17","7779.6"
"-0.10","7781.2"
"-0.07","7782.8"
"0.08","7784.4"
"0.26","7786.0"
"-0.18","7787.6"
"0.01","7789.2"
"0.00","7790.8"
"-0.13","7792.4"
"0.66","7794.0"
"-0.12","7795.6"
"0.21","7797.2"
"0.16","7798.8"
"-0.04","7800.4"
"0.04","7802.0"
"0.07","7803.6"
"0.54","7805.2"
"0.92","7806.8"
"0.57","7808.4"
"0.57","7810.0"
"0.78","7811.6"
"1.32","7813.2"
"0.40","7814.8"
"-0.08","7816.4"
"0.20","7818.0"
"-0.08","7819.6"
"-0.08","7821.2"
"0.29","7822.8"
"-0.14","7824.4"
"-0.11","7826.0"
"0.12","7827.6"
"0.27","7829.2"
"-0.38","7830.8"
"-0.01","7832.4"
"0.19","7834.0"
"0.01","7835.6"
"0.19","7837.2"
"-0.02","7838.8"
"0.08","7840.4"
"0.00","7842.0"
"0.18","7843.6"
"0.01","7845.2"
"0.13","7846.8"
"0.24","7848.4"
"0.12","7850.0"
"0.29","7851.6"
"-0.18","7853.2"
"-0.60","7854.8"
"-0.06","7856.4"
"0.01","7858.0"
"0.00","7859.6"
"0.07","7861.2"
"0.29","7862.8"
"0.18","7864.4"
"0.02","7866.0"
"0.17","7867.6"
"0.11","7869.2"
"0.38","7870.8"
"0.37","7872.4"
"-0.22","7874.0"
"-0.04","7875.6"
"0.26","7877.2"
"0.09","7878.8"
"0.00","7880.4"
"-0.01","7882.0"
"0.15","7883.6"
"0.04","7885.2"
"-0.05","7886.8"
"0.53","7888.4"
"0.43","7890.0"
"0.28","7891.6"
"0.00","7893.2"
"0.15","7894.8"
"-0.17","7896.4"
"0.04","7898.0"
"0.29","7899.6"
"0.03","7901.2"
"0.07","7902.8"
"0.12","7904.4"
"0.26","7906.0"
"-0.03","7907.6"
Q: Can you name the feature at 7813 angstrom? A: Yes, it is [O II] 3727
